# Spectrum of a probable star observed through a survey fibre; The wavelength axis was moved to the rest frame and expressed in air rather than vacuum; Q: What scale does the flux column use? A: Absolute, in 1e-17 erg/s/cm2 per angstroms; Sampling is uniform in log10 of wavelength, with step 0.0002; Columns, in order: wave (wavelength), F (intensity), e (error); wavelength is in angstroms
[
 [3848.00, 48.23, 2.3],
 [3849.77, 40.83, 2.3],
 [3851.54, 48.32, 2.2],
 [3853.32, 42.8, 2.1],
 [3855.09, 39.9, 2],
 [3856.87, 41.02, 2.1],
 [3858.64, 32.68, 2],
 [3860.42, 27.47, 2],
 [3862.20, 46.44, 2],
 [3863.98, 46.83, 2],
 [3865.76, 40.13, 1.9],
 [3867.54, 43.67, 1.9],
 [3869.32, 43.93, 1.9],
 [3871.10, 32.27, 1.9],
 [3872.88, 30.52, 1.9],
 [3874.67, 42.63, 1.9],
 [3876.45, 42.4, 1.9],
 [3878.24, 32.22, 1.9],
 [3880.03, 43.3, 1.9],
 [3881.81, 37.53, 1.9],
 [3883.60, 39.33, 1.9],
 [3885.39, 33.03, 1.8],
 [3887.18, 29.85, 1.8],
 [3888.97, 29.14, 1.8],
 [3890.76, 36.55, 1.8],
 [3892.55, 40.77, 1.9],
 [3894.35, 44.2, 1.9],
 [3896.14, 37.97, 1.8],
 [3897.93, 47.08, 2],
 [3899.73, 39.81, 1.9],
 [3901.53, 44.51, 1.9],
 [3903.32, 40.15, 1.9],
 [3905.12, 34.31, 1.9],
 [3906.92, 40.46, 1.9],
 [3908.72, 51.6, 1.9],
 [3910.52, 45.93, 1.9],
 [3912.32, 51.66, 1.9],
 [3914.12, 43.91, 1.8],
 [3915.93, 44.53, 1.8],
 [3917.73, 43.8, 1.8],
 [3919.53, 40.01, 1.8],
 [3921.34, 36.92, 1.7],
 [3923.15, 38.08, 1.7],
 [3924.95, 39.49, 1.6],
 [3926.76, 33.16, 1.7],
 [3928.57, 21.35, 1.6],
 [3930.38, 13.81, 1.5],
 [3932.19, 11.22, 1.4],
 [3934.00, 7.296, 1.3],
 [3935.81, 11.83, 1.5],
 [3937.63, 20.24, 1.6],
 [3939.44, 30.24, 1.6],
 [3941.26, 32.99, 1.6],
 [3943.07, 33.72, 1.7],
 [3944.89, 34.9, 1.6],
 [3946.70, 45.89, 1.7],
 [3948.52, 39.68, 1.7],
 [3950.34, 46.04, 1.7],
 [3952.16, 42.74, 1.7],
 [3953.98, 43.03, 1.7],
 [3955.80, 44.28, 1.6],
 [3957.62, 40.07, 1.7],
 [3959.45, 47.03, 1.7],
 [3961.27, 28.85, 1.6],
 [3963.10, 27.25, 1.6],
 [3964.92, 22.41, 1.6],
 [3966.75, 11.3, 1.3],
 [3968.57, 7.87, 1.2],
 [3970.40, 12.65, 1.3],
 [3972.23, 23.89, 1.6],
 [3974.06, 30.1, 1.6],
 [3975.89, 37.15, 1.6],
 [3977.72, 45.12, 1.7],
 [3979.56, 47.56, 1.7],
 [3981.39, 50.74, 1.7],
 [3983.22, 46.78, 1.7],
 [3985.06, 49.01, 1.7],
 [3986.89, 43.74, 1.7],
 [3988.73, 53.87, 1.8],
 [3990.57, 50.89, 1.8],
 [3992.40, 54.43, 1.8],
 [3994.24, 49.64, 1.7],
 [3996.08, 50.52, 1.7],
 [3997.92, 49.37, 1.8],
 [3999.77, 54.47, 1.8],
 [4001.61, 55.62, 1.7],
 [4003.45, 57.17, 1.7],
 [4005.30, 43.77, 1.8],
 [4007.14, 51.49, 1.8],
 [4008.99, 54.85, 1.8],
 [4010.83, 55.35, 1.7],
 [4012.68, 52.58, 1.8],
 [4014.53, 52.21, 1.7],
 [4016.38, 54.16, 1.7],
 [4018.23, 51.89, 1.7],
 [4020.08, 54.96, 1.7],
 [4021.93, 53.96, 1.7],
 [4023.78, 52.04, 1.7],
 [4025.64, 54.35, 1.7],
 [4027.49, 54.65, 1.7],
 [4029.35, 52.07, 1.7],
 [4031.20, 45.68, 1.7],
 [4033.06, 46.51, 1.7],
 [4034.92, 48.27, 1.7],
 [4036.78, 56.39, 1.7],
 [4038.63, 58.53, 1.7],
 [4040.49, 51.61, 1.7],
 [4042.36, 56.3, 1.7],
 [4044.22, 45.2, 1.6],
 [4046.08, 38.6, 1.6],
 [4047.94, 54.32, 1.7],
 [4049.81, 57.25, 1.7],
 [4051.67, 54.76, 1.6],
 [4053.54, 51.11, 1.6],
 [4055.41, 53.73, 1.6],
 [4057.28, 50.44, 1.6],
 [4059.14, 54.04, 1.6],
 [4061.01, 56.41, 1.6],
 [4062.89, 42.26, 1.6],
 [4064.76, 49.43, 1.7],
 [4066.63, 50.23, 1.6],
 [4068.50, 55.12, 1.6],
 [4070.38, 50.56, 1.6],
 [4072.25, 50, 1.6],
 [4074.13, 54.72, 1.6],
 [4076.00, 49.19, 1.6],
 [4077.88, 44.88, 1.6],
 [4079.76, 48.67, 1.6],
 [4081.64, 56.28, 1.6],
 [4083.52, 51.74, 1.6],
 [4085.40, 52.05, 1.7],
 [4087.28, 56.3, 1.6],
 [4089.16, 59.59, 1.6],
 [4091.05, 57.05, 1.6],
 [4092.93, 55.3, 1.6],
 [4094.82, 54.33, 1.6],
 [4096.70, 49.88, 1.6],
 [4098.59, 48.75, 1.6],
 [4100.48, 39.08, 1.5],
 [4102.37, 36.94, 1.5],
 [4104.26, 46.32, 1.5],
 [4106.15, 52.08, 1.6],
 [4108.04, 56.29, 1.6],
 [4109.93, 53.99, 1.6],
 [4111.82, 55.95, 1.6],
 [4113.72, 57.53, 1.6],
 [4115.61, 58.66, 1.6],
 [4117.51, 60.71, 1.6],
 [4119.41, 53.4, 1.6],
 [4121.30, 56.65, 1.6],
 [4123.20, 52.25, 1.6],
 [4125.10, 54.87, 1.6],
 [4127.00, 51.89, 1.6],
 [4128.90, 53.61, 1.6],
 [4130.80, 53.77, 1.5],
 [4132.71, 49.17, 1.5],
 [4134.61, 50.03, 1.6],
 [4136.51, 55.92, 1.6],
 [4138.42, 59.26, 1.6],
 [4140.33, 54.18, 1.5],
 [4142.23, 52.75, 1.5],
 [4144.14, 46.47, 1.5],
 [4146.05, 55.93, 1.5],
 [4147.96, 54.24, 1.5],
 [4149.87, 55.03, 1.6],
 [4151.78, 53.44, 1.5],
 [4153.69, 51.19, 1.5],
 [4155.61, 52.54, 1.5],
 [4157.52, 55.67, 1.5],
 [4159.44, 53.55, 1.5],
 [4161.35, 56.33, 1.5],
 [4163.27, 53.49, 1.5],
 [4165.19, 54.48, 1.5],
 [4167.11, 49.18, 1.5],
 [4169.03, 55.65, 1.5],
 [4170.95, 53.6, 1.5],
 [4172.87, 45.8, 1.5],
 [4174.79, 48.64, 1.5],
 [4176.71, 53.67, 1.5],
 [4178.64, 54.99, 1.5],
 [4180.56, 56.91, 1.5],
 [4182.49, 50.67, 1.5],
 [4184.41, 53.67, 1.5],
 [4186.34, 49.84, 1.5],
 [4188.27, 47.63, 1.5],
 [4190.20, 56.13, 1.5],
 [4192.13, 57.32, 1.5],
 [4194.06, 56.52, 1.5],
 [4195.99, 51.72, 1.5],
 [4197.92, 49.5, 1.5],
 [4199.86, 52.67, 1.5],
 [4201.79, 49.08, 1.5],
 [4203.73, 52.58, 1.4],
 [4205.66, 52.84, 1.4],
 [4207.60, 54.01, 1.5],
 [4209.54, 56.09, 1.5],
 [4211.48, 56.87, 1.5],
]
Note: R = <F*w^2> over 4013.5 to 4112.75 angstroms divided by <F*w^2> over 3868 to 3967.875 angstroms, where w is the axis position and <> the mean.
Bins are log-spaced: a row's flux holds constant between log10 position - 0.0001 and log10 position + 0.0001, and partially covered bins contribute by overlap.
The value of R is 1.6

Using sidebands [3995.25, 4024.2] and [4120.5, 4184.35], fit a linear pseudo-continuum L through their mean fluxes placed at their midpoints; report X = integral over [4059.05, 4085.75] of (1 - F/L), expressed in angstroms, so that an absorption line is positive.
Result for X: 1.03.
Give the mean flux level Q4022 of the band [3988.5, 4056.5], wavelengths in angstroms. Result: 52.2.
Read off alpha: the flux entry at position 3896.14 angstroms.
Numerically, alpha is 37.97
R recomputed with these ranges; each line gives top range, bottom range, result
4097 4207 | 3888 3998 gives 1.58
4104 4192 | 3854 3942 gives 1.67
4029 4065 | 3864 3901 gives 1.44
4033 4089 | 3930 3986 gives 1.70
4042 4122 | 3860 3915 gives 1.43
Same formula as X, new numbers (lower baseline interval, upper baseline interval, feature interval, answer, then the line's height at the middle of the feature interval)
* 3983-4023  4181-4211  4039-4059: 0.20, 52.2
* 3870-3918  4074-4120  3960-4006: 5.42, 45.4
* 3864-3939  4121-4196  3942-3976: 6.30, 40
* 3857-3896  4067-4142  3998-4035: -4.20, 47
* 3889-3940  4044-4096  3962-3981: 6.57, 41.4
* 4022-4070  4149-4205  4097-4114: 0.91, 52.1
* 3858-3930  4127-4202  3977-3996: -2.36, 43.8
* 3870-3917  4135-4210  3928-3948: 8.45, 42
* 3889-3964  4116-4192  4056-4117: -4.38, 48.3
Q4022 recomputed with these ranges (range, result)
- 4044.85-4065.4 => 51.1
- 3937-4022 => 42.3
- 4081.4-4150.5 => 53.2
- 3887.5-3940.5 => 35.1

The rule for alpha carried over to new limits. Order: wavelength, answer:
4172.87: 45.8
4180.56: 56.91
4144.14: 46.47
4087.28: 56.3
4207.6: 54.01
